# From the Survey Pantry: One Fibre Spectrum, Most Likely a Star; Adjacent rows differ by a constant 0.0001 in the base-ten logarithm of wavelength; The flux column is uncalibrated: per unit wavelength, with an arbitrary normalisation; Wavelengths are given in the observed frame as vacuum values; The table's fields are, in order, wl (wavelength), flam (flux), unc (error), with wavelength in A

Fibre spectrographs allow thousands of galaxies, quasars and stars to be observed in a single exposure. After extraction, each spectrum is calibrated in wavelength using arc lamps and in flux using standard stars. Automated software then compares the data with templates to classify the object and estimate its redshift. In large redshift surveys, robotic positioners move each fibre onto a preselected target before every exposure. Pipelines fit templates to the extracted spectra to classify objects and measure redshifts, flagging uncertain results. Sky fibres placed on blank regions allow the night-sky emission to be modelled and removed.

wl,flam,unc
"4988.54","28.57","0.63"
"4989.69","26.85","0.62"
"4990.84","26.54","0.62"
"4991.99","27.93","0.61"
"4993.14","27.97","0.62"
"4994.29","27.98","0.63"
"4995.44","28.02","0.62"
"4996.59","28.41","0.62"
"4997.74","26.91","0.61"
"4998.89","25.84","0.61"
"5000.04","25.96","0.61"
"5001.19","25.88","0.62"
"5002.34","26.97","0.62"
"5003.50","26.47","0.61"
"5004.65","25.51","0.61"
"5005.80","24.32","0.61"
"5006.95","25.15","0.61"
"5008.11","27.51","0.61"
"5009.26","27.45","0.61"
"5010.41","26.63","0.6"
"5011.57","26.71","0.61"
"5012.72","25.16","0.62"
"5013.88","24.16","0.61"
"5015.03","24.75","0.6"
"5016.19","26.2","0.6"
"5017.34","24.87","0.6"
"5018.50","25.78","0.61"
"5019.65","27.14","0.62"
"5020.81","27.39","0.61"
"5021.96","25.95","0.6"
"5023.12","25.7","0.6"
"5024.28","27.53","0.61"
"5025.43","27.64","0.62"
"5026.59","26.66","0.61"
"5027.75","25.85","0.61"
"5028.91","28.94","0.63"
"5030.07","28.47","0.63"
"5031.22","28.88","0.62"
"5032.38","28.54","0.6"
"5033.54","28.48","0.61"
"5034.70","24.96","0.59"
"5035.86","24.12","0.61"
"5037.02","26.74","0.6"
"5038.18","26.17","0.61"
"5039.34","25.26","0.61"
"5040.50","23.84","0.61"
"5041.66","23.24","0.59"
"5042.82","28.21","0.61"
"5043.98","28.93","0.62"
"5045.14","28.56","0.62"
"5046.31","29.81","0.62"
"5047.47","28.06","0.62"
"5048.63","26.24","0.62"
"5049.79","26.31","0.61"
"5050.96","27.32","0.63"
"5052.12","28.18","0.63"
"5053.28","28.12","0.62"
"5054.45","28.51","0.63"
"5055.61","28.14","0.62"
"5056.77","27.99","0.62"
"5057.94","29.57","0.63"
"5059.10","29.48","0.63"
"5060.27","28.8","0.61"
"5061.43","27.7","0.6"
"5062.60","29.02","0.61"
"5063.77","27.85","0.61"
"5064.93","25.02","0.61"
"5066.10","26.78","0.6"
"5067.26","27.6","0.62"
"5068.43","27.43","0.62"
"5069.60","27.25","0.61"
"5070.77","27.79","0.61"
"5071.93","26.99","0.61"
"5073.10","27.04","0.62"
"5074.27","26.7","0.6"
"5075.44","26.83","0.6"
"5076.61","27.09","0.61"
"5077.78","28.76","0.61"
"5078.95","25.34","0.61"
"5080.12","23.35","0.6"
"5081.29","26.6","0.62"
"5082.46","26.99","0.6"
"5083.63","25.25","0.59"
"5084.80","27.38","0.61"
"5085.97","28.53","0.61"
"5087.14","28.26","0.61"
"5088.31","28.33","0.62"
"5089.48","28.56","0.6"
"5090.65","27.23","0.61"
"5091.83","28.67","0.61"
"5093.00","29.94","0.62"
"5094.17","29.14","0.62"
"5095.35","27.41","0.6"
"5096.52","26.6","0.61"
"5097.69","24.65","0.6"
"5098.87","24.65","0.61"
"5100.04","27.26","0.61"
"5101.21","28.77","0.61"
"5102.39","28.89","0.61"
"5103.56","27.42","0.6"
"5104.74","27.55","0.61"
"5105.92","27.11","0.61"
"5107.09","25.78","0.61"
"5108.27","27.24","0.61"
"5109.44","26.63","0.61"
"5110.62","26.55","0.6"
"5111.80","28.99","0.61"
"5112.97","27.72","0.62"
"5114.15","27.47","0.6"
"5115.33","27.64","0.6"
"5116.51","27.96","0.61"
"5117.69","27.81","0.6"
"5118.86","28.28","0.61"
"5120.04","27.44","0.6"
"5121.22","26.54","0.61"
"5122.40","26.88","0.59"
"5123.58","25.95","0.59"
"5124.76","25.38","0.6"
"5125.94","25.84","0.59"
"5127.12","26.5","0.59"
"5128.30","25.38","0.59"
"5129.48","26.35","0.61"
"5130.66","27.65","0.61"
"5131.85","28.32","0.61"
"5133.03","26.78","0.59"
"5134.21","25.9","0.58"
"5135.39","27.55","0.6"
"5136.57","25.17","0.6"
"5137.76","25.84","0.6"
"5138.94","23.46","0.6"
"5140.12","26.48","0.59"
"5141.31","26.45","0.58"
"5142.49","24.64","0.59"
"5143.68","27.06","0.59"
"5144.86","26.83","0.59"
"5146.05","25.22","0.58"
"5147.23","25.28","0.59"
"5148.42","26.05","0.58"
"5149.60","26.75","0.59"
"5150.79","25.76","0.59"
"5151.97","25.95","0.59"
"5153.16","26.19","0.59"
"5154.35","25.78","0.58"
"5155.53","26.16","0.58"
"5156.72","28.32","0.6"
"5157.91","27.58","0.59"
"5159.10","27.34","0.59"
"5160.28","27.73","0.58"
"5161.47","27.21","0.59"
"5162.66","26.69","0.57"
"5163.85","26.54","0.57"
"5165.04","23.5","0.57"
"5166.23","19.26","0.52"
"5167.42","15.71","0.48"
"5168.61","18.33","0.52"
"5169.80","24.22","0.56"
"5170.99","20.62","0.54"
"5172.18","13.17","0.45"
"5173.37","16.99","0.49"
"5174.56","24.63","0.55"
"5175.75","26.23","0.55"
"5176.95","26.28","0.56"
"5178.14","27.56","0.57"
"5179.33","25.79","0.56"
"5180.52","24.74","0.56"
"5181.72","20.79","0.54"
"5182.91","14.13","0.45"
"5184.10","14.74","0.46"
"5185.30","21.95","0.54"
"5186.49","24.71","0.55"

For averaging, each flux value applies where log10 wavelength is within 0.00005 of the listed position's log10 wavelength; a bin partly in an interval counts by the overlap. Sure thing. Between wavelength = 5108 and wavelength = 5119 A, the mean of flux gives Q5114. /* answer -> 27.6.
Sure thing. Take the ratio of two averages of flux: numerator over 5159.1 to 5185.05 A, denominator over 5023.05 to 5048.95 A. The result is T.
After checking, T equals 0.82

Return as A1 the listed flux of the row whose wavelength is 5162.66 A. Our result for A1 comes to 26.69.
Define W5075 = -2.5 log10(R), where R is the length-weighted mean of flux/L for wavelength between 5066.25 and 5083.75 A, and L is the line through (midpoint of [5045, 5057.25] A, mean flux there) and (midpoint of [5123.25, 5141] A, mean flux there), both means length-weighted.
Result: 0.03 mag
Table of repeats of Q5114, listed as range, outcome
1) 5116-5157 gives 26.4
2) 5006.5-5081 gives 27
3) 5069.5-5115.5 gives 27.3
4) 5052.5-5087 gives 27.4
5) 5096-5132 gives 27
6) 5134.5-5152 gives 25.9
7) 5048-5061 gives 28.1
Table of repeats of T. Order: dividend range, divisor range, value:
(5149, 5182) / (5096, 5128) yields 0.89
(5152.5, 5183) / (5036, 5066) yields 0.86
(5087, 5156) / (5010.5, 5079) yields 0.99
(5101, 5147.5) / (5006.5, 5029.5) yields 1.02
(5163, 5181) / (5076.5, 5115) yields 0.82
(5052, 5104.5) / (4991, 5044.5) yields 1.04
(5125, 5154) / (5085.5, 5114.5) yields 0.95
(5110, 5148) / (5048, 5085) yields 0.97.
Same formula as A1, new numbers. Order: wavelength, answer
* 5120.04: 27.44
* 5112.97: 27.72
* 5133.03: 26.78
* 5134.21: 25.9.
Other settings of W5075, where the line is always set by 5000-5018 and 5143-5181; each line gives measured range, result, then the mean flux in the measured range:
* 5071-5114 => -0.09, 27.2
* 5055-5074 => -0.10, 27.8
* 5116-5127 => -0.08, 26.9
